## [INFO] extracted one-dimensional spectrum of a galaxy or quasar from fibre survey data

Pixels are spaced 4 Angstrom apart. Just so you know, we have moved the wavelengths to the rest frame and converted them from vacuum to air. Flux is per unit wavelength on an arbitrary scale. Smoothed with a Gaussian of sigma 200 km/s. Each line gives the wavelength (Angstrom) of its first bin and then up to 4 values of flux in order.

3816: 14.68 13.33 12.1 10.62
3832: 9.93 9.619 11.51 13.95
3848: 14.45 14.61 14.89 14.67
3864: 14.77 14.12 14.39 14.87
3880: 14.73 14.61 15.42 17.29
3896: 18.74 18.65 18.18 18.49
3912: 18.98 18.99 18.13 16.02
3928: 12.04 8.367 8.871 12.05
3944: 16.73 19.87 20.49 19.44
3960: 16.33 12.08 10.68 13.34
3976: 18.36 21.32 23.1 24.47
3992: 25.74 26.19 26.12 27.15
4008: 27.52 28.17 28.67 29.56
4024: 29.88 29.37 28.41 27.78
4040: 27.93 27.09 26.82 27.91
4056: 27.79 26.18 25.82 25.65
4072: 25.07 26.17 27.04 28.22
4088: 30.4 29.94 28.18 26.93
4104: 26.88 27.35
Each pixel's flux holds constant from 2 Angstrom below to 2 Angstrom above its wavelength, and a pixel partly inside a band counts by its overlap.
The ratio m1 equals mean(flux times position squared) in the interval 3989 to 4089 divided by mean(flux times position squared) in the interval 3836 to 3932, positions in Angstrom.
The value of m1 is 1.91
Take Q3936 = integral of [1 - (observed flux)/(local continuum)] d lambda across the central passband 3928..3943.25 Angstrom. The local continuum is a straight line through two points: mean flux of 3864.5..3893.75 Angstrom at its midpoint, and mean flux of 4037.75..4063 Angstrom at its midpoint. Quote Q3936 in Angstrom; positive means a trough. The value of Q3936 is 6.8 Angstrom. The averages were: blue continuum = 15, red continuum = 27.2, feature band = 10.6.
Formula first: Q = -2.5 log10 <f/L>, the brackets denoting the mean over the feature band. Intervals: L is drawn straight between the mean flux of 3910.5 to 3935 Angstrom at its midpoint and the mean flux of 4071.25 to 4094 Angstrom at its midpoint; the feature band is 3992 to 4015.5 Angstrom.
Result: -0.24 mag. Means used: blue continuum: 15.1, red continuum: 28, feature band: 27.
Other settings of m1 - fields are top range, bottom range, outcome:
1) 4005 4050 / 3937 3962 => 1.71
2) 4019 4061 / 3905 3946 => 1.99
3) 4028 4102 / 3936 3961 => 1.73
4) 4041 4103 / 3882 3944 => 1.89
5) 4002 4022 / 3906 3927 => 1.66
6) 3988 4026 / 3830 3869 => 2.25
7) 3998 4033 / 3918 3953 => 2.02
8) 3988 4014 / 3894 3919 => 1.50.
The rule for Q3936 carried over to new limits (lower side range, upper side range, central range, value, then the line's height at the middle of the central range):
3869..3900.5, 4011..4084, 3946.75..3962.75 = 1.7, 20.9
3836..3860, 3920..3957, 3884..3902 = -3.7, 14.3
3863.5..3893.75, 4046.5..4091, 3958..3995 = 4.8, 21.2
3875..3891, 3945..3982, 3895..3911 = -3.1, 15.5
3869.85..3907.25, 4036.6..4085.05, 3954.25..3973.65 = 6.1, 20.9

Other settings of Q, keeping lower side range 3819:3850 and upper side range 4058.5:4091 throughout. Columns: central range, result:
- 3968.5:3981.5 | 0.23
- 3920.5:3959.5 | 0.23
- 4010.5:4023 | -0.23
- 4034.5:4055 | -0.10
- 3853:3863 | -0.11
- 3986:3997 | -0.17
